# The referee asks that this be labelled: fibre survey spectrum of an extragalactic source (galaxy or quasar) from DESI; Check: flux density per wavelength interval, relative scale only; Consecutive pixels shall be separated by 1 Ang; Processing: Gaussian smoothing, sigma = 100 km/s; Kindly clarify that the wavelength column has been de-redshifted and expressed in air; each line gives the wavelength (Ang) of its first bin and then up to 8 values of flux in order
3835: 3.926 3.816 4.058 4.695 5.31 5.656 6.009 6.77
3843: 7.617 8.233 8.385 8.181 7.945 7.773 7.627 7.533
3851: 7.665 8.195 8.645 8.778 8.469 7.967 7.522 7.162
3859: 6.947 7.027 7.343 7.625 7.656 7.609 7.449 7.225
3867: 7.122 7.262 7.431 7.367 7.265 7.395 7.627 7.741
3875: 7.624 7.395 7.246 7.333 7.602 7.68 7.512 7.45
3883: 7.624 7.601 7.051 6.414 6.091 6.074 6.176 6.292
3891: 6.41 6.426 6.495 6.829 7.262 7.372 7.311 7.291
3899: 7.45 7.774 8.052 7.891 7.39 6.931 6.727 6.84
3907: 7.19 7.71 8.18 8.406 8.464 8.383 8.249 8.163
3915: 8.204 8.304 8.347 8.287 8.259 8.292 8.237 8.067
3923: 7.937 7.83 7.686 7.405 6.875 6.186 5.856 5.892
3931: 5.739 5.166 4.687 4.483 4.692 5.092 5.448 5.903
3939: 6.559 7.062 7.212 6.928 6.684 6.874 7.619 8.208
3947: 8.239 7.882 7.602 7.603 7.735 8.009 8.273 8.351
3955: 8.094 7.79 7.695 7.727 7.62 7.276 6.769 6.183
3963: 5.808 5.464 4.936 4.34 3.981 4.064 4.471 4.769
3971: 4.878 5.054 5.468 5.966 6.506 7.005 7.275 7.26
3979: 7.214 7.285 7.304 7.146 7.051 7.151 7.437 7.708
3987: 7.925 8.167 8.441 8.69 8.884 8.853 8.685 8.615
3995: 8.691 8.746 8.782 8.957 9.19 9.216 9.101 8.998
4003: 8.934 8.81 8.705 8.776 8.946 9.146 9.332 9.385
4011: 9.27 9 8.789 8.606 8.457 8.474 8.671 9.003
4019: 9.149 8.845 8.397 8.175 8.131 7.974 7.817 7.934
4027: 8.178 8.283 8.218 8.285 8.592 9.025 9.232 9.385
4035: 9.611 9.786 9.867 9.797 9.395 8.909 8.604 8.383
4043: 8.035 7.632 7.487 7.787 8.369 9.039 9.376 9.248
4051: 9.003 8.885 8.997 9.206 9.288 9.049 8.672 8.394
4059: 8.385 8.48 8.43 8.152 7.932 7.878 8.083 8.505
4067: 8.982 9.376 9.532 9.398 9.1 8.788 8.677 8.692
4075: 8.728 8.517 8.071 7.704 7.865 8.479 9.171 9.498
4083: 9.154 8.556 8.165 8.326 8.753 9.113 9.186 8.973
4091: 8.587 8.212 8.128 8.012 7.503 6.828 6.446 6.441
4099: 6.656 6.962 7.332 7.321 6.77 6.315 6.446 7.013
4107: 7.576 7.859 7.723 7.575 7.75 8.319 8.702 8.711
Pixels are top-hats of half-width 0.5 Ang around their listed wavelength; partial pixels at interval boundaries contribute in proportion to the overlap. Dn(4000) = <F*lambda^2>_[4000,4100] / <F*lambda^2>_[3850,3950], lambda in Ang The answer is 1.28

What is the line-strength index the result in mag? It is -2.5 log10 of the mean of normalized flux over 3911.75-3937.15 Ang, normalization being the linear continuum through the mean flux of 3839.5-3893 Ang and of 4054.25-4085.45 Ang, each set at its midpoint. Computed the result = 0.106 mag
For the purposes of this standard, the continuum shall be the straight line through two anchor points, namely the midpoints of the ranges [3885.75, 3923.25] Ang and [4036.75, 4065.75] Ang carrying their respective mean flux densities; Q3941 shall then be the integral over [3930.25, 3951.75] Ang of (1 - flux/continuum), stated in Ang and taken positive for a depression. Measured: 3.4 Ang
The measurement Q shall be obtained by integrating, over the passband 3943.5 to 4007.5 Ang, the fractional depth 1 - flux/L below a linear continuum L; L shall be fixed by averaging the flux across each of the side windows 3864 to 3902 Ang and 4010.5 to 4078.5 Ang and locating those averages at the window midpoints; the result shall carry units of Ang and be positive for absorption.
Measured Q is 5.0 Ang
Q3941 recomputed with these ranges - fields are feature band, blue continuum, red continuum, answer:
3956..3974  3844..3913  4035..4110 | 4.8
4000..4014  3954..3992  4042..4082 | -2.9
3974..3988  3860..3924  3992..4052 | 1.9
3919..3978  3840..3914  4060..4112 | 8.2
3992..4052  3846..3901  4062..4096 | -3.9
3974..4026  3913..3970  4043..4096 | -4.7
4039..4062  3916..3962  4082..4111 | -3.2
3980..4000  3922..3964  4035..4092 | -1.6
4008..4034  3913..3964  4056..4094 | -2.0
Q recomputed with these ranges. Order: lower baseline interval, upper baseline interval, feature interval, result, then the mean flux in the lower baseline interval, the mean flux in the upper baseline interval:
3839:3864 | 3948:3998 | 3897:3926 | -2.06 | 7.57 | 7.1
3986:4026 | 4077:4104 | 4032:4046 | -0.78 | 8.71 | 7.98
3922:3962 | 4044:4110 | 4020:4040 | -2.41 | 6.95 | 8.26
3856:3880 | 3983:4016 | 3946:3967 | 2.88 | 7.41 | 8.67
